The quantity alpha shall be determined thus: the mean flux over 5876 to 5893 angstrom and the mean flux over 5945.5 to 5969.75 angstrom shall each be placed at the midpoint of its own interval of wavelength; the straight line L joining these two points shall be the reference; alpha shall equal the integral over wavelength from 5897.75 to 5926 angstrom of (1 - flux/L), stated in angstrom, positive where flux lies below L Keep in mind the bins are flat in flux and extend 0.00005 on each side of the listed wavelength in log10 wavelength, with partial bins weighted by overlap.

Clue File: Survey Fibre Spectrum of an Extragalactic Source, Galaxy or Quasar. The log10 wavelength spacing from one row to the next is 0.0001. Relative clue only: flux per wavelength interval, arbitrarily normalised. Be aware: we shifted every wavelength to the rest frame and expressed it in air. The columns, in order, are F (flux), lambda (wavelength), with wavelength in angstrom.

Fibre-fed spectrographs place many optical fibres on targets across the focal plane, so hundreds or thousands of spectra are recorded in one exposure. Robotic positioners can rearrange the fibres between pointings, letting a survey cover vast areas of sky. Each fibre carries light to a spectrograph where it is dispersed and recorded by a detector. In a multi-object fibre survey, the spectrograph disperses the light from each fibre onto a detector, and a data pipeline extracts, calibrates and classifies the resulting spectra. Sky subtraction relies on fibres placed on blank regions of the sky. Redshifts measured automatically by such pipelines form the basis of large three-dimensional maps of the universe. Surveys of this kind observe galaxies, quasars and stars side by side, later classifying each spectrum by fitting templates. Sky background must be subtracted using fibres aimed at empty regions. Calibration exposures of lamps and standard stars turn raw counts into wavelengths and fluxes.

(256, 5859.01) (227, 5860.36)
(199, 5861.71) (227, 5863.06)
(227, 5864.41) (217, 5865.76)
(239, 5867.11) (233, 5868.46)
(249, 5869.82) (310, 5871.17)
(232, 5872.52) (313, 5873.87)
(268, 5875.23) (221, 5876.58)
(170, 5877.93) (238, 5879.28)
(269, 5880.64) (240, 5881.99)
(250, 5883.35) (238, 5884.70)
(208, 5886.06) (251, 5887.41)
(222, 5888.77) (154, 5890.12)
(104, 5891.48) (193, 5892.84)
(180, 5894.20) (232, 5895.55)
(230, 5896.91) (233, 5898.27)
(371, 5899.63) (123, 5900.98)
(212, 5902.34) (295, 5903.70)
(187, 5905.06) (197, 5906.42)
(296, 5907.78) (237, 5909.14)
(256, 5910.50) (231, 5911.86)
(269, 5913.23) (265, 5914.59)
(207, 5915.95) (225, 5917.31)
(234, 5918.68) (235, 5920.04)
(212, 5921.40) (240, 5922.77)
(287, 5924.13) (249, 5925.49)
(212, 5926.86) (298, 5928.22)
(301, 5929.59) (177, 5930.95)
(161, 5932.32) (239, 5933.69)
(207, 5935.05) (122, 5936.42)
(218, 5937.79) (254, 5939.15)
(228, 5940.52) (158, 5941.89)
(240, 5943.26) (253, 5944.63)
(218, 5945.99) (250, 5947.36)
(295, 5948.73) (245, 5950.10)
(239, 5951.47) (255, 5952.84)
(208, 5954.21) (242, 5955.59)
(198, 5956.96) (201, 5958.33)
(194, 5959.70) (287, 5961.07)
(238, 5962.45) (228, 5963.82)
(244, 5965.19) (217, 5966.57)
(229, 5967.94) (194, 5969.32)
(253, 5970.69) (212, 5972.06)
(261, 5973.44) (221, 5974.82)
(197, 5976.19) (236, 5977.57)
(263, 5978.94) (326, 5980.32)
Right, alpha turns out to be -2.67 angstrom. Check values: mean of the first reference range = 213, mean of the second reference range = 233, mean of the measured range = 241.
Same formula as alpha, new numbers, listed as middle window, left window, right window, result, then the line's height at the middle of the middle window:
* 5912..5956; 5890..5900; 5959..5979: -2.3 angstrom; 221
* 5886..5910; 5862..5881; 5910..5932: 2.3 angstrom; 242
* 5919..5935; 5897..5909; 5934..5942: -1.6 angstrom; 214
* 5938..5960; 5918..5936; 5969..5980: 0.3 angstrom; 234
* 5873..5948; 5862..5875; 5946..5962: 4.4 angstrom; 243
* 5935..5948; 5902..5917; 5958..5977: 1.0 angstrom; 234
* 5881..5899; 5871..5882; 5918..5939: 2.3 angstrom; 243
